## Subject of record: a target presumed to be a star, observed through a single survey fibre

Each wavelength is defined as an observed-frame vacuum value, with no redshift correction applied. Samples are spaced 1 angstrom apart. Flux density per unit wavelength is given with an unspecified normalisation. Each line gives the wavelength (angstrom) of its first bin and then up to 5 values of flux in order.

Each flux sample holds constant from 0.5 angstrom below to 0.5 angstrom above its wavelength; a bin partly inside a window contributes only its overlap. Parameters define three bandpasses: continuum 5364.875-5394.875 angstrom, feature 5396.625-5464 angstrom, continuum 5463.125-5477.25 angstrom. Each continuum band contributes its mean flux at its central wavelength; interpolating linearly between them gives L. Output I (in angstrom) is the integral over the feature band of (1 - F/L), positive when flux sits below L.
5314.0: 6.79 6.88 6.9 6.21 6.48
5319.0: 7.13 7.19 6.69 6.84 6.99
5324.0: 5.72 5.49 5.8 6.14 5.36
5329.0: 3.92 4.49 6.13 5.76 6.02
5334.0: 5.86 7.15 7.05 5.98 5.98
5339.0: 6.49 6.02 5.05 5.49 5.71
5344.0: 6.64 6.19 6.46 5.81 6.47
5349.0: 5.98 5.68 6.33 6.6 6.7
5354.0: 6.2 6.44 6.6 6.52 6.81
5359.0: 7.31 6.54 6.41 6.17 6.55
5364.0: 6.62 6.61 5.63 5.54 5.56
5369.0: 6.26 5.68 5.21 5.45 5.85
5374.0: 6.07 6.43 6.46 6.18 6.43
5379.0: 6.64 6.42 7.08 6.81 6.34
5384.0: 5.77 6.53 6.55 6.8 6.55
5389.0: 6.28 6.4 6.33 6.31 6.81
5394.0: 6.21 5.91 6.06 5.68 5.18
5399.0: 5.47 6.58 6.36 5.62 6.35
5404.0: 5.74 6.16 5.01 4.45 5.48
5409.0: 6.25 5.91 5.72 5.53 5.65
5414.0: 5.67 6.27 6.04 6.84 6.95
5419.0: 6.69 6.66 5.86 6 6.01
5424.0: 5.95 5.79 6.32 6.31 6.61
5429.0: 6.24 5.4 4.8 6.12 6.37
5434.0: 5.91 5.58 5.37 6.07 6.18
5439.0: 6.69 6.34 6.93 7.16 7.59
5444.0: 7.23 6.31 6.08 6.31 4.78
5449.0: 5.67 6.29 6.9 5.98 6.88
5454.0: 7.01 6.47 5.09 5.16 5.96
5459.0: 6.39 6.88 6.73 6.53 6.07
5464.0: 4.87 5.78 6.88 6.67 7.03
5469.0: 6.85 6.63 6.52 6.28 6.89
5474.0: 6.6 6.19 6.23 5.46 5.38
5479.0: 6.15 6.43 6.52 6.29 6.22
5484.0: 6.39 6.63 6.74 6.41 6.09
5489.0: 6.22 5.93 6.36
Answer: 2.3 angstrom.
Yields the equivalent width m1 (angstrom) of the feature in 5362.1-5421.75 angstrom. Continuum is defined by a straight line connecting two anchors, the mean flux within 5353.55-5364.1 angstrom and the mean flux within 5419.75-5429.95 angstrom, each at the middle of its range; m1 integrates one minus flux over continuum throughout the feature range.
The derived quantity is 2.20 angstrom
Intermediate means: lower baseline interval 6.56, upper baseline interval 6.13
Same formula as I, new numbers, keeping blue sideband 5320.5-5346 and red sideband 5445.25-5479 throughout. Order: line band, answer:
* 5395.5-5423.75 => 0.9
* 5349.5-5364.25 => -1.2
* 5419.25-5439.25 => 0.5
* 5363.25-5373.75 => 0.3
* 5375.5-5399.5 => -0.9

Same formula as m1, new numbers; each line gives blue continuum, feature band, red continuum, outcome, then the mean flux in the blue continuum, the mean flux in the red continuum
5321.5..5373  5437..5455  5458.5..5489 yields -0.5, 6.08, 6.36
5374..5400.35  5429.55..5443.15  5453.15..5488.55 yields 0.3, 6.31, 6.3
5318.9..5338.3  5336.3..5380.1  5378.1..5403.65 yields -0.1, 6.06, 6.28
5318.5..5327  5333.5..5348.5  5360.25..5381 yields 0.4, 6.46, 6.14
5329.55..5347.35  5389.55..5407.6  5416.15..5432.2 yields 0.6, 6.02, 6.16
